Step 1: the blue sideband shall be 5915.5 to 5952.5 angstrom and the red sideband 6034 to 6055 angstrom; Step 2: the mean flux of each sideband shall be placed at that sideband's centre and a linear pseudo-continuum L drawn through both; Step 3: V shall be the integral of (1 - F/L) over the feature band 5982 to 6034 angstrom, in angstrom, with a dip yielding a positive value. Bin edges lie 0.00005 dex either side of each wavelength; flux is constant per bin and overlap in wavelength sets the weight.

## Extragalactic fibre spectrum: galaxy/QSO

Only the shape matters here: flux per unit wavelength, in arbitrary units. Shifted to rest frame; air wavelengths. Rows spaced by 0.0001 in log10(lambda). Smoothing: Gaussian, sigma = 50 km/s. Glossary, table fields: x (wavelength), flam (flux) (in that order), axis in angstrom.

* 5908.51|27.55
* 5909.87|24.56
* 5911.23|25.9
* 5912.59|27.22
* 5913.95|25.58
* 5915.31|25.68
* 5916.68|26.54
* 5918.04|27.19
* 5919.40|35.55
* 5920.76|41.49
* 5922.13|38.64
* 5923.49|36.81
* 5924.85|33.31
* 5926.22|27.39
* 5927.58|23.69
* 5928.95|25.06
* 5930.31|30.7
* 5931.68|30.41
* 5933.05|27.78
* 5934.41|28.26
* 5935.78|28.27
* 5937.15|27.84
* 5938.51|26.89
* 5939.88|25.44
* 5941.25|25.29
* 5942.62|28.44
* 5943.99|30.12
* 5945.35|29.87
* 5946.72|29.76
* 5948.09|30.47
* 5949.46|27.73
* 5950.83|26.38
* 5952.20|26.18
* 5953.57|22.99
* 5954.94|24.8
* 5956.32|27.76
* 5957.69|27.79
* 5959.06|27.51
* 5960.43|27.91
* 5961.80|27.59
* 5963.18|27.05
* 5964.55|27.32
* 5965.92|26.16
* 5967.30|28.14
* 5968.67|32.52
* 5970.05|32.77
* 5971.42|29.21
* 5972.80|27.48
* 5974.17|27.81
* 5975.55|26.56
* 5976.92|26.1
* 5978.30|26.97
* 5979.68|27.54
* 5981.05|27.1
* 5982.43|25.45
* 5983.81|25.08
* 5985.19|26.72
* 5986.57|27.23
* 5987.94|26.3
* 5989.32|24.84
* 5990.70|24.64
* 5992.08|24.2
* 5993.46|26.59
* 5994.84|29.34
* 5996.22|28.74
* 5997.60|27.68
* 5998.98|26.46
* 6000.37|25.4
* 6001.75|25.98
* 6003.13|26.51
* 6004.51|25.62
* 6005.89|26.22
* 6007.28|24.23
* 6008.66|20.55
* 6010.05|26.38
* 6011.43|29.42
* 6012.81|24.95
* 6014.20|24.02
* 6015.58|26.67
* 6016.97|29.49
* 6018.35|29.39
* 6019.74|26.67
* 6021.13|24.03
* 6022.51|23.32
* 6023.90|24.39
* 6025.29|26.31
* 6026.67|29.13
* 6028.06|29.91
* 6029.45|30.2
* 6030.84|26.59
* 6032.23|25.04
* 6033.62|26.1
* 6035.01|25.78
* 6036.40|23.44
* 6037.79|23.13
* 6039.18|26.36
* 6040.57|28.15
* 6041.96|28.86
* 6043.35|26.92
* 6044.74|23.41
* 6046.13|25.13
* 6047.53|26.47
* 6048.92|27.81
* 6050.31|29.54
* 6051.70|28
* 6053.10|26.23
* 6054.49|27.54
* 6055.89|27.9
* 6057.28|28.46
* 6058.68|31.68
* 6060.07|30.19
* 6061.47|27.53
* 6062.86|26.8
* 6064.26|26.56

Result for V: 2.1 angstrom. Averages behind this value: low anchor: 29.4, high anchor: 26.4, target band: 26.3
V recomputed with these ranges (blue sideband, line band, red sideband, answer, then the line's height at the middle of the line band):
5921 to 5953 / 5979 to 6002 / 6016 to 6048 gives 0.95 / 27.6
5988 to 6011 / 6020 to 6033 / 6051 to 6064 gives 0.20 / 27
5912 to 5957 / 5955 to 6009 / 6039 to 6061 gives 2.71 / 28.3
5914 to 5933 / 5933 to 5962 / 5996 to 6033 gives 2.00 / 29.5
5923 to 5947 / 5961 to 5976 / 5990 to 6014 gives -0.64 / 27.3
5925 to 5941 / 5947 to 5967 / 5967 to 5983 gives 0.61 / 27.9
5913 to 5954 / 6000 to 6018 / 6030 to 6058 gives 0.96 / 27.3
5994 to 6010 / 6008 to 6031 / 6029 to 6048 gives -0.44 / 26.1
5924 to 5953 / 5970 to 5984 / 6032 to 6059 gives 0.16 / 27.6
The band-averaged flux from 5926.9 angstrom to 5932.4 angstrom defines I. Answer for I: 27.4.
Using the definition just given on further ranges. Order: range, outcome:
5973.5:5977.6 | 26.8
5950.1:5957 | 25.6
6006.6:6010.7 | 23.7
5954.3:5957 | 26.2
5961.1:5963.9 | 27.3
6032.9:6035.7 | 25.9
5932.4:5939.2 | 27.8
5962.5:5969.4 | 28.3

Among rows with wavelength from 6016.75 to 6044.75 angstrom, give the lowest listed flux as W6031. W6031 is 23.13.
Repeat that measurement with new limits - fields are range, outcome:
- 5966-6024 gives 20.55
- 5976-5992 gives 24.64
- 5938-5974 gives 22.99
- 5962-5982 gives 26.1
